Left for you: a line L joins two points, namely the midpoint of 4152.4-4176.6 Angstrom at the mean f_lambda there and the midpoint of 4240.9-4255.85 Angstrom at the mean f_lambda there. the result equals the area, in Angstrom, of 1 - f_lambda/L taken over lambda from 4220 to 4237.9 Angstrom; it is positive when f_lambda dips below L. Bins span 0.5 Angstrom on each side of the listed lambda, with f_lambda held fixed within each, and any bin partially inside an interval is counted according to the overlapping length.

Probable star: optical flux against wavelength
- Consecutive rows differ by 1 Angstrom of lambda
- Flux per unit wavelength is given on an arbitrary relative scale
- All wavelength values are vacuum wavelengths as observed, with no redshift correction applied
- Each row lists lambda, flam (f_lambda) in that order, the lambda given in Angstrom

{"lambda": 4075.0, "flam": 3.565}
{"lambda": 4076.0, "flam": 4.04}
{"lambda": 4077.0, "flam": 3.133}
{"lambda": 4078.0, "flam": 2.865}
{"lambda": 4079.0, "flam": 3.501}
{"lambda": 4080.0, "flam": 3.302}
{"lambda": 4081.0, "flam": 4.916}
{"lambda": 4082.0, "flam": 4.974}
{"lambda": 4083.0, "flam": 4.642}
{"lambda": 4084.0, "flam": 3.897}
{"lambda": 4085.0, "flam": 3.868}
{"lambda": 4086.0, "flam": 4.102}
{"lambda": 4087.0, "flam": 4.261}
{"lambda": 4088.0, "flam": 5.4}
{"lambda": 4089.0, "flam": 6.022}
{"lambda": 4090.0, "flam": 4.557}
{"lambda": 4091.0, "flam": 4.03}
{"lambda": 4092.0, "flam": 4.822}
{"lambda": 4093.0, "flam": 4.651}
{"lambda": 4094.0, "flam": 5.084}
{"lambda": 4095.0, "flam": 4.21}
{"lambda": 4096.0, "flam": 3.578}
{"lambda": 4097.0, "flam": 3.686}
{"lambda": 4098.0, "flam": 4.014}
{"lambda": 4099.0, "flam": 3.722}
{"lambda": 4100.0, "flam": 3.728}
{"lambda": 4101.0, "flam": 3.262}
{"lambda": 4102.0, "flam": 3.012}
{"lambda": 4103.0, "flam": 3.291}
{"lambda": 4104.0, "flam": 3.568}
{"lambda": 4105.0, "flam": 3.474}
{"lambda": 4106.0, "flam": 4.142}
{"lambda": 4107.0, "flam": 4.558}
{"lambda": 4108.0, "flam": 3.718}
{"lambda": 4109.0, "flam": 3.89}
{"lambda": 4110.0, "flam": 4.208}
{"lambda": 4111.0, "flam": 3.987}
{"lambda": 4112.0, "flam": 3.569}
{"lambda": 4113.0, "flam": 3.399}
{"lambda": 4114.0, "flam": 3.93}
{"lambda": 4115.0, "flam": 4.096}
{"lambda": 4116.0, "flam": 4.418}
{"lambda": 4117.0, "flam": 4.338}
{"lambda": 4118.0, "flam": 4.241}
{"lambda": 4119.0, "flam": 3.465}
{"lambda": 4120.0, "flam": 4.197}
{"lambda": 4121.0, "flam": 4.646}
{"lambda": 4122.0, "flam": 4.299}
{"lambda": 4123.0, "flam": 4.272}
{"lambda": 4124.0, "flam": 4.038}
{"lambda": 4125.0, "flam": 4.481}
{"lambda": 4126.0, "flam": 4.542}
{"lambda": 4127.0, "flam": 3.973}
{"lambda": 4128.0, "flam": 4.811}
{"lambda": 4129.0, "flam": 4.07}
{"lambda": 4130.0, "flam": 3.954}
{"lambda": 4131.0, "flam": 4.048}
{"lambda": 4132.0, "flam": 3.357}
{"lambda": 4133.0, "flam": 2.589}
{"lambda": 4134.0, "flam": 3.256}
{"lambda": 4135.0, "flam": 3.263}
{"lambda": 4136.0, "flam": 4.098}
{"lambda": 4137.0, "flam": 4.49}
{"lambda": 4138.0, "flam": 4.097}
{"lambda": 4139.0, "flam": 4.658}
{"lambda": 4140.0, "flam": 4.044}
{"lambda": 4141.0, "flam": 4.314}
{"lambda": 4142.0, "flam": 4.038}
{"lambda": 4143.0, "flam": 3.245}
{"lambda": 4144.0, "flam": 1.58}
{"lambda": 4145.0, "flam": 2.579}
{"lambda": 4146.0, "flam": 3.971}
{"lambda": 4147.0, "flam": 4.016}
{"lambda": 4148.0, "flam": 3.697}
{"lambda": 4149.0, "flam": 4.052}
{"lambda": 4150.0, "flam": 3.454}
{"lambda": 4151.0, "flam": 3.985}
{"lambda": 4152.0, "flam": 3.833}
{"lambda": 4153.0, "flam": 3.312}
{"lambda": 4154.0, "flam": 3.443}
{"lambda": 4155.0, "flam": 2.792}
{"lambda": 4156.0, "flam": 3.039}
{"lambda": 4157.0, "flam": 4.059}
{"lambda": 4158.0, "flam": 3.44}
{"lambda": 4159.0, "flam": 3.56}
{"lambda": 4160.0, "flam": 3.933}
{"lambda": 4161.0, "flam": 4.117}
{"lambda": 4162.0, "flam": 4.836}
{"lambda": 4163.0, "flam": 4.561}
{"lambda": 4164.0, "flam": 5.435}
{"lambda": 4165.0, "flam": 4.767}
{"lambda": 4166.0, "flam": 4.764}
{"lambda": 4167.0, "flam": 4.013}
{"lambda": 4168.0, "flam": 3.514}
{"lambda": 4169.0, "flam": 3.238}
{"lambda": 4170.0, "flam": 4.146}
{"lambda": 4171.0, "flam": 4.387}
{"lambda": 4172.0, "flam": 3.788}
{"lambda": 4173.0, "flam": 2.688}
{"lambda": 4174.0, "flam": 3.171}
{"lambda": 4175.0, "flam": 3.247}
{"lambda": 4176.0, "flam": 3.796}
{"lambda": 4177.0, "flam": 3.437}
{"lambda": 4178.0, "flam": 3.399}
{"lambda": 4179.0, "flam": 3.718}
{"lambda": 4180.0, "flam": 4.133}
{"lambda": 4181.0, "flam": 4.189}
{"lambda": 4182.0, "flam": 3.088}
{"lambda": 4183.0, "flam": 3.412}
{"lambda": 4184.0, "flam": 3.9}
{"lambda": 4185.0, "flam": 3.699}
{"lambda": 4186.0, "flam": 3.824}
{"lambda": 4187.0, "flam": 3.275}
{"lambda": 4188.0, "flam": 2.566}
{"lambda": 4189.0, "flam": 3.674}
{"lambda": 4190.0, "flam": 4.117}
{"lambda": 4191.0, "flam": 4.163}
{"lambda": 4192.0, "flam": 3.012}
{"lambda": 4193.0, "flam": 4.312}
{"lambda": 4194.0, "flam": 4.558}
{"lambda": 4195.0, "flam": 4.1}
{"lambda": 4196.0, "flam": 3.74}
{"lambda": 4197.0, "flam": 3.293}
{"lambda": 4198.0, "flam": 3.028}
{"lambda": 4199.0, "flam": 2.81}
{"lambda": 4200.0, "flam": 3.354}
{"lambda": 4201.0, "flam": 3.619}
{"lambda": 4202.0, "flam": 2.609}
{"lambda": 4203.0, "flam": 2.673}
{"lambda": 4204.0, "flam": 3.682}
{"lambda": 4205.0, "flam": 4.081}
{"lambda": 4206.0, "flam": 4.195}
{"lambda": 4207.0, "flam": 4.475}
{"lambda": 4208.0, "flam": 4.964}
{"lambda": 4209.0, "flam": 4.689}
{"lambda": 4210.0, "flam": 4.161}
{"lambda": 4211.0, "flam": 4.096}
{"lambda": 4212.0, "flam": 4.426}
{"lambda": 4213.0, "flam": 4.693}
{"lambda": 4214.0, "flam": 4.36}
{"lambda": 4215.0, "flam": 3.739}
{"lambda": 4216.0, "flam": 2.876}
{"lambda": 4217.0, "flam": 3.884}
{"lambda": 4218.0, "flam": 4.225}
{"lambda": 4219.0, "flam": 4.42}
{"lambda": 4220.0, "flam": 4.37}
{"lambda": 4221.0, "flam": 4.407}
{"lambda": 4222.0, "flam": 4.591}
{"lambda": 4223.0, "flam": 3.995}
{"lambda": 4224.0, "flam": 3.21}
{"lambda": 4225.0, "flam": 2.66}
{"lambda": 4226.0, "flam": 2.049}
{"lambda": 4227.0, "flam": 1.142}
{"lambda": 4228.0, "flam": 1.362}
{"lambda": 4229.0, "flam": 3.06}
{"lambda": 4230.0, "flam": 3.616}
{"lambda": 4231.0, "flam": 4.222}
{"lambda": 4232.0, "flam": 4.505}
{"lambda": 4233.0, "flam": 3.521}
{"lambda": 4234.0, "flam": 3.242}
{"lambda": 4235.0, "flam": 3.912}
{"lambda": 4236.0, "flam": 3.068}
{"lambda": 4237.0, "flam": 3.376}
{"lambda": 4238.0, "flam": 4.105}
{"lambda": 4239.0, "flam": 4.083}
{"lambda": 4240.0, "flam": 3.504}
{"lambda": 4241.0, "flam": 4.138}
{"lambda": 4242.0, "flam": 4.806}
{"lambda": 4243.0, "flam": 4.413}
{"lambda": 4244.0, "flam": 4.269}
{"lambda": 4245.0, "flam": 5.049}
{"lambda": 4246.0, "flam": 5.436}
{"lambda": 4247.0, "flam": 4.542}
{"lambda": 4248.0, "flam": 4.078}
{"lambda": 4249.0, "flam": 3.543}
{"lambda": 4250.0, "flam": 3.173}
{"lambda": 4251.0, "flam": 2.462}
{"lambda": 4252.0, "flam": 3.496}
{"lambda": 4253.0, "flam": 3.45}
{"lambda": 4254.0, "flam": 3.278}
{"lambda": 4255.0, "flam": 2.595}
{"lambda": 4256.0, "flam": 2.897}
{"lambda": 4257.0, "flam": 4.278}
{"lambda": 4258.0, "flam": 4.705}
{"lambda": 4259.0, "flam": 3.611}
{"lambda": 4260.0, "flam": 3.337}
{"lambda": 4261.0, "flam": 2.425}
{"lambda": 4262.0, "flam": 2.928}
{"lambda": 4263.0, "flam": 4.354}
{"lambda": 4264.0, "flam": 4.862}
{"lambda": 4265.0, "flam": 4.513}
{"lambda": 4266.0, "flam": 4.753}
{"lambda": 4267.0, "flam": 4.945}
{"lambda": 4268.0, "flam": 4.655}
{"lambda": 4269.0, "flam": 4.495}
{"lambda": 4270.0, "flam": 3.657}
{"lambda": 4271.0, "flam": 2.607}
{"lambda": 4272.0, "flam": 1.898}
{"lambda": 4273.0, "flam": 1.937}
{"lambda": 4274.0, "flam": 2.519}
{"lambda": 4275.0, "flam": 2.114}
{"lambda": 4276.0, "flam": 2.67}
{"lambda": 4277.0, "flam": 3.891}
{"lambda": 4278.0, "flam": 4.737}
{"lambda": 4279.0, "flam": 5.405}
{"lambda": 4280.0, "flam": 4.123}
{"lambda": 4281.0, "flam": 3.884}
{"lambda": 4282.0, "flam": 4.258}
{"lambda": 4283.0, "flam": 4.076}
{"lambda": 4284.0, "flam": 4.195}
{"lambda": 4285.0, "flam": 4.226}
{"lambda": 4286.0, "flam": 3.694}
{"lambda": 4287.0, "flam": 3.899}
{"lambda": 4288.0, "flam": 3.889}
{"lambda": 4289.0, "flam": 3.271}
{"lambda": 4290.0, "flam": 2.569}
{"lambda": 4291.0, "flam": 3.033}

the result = 2.5 Angstrom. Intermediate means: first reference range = 3.83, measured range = 3.34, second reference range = 3.89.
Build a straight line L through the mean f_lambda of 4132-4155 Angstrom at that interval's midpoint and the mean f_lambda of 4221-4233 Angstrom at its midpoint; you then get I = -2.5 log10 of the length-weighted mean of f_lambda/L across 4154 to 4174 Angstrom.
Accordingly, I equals -0.12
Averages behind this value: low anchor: 3.61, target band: 3.92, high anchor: 3.2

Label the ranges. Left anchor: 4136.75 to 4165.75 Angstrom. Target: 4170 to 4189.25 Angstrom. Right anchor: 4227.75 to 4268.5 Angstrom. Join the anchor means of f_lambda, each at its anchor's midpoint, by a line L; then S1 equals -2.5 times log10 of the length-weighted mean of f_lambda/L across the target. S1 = 0.08 mag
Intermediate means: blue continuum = 3.84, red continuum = 3.83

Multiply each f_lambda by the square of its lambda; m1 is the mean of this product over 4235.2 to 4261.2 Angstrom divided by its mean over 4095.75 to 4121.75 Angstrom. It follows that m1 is 1.05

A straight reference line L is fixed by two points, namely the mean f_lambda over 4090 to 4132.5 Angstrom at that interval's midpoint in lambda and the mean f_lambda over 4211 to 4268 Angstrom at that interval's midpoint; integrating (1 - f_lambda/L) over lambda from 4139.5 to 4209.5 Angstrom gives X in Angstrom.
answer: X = 3.21 Angstrom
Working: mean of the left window 4.02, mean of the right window 3.78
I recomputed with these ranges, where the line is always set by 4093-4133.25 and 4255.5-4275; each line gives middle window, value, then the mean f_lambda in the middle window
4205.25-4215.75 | -0.16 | 4.34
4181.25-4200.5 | 0.06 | 3.58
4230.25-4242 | -0.04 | 3.83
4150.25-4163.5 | 0.03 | 3.76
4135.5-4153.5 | 0.04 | 3.75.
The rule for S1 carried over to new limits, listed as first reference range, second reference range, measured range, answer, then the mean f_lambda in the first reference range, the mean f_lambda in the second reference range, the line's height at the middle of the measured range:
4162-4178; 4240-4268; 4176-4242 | 0.07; 3.94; 3.94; 3.94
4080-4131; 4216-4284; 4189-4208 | 0.05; 4.15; 3.7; 3.86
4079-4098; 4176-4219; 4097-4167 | 0.07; 4.41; 3.78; 4.16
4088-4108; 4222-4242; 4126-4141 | -0.01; 4.1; 3.37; 3.91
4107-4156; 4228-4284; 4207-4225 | -0.10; 3.85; 3.75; 3.78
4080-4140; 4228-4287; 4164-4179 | 0.05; 4.09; 3.77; 3.96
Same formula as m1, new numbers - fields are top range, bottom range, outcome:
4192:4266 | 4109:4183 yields 1.01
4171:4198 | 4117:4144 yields 0.94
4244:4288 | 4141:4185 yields 1.06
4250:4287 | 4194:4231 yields 1.03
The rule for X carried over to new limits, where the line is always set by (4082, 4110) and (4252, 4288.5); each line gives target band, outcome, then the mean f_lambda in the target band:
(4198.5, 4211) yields 0.26 Angstrom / 3.79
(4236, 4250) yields -1.47 Angstrom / 4.18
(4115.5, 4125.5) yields -0.40 Angstrom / 4.24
